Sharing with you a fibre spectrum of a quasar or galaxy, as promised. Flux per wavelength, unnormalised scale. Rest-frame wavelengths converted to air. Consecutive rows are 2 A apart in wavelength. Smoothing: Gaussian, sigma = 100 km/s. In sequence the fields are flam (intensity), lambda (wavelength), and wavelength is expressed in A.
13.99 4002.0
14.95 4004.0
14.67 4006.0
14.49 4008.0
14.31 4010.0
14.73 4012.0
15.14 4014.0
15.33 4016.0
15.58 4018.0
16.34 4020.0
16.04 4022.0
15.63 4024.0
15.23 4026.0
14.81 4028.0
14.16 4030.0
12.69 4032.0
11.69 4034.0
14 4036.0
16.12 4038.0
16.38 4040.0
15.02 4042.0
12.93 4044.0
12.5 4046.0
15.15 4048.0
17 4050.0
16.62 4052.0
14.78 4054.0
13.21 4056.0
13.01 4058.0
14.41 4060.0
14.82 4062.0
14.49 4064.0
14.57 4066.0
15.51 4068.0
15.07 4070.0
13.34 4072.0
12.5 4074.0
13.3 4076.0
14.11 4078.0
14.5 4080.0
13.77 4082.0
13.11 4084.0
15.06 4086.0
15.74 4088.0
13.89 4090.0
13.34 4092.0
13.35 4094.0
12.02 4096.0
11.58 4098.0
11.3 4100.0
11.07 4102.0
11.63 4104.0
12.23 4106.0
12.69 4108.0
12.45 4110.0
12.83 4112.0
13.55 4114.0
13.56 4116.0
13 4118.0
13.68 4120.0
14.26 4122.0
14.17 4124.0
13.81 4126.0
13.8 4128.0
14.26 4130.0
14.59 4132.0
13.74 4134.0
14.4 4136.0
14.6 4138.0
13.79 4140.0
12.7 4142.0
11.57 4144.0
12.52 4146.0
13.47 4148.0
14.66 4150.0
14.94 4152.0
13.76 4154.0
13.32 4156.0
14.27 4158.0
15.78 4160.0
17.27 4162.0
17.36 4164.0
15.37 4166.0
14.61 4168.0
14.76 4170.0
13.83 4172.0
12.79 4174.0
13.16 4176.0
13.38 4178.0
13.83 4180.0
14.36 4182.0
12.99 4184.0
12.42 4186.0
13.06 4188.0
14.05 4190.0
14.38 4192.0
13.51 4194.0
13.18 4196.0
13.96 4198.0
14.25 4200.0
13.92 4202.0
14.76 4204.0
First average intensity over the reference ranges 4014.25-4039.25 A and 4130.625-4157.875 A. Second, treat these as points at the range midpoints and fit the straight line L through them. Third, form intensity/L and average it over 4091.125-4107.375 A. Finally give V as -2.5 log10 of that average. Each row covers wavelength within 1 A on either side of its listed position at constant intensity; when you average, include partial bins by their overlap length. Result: 0.17 mag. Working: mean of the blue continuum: 14.8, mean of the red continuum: 13.7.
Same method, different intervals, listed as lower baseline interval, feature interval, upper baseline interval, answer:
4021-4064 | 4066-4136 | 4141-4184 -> 0.07 mag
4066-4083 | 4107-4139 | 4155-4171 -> 0.08 mag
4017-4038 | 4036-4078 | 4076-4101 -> -0.03 mag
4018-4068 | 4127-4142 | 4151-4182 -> 0.04 mag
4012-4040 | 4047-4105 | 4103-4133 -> 0.02 mag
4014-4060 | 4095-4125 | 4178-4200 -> 0.12 mag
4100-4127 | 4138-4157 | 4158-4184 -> 0.04 mag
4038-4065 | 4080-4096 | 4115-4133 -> 0.03 mag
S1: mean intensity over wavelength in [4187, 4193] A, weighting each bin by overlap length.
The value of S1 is 13.8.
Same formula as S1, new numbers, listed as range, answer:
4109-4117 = 13.1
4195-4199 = 13.6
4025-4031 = 14.7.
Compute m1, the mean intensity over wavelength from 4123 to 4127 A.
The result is 14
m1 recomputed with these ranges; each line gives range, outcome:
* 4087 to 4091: 14.8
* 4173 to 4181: 13.3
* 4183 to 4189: 12.8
